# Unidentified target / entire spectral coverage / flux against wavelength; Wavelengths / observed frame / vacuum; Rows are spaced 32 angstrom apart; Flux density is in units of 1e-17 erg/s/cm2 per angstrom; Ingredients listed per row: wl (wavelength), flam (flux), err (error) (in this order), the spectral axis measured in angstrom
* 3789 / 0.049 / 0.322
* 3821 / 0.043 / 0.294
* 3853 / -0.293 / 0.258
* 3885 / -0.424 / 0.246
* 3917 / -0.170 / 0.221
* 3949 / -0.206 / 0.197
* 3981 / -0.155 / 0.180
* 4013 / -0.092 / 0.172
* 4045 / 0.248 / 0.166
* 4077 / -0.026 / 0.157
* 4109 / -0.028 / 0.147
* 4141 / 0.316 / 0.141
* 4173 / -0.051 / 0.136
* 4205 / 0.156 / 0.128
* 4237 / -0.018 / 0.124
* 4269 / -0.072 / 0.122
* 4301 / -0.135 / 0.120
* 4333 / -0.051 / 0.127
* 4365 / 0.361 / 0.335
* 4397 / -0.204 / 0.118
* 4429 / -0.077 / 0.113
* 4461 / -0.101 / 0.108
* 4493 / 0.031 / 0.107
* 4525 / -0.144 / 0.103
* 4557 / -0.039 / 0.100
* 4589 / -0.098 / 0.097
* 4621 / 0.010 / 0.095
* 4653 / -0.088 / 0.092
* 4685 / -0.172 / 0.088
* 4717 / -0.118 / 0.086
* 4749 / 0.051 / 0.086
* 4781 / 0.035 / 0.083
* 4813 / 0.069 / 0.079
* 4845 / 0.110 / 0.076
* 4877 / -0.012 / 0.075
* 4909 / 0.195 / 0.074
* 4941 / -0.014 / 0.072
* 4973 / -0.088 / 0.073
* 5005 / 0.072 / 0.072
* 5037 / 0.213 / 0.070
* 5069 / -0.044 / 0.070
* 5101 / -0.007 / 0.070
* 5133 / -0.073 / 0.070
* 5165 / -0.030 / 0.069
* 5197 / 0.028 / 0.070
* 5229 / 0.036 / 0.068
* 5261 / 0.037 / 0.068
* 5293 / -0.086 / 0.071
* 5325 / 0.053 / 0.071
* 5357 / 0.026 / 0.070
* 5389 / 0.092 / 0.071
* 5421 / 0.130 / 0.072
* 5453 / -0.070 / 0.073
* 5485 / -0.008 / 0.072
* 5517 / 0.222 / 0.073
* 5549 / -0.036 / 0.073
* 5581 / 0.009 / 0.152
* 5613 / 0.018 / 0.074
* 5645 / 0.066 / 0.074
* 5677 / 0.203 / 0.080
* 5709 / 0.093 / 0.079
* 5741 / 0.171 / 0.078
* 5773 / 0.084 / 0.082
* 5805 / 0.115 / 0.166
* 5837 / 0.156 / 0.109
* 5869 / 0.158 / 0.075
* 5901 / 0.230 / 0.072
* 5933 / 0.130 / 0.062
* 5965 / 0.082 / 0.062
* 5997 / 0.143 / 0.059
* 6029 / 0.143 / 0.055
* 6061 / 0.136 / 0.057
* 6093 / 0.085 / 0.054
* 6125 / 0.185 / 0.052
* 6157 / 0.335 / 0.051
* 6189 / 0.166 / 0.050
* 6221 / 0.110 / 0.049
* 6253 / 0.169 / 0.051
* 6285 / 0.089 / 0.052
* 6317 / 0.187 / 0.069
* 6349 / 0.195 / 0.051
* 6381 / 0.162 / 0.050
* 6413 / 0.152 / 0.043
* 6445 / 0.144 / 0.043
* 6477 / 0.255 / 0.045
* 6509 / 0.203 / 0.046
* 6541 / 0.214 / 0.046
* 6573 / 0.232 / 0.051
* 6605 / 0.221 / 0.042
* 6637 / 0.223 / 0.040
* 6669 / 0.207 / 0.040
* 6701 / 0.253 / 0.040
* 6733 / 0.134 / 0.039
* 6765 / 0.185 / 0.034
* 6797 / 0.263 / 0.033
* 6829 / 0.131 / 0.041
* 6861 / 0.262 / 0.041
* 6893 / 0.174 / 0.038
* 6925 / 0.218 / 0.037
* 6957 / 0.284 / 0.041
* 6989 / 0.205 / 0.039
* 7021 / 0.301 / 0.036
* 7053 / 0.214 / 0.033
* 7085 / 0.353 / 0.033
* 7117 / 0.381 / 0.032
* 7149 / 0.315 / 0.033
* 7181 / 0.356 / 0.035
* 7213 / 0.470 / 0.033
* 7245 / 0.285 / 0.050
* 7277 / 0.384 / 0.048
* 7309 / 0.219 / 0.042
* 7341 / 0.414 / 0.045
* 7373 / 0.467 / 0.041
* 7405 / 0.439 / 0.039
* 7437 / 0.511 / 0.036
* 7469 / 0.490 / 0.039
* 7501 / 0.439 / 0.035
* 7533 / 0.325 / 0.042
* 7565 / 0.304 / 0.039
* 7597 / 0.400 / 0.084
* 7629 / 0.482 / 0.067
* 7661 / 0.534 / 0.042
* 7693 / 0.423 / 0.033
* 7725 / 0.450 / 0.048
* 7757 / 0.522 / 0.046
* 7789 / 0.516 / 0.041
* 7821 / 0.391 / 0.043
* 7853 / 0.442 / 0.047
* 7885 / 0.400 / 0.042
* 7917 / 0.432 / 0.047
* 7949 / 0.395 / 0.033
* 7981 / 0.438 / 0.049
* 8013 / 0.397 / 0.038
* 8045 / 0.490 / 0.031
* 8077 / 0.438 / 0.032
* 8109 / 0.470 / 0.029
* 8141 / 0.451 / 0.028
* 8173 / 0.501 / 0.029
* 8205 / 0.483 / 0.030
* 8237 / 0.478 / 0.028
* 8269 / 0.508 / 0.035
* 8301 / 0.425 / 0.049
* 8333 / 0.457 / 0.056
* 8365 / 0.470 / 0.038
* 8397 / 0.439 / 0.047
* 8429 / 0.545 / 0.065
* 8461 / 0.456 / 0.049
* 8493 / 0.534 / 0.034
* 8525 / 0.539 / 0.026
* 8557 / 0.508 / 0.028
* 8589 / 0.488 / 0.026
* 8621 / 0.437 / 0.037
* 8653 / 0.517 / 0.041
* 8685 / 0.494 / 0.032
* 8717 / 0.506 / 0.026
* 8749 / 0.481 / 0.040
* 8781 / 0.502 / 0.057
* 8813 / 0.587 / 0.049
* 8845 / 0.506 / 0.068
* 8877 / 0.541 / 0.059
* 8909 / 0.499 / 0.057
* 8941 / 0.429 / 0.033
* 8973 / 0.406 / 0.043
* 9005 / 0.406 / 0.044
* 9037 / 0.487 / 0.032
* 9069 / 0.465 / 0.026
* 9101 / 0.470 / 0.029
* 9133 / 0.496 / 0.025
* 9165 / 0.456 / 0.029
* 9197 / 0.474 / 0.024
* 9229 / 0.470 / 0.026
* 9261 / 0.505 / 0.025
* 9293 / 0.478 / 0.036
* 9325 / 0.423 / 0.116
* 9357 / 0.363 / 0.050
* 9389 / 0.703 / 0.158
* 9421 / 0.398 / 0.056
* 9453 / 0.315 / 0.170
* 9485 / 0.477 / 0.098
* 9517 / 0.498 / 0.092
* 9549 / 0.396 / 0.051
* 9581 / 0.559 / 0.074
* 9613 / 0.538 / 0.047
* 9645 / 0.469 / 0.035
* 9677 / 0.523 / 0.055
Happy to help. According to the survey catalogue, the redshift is 0.841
